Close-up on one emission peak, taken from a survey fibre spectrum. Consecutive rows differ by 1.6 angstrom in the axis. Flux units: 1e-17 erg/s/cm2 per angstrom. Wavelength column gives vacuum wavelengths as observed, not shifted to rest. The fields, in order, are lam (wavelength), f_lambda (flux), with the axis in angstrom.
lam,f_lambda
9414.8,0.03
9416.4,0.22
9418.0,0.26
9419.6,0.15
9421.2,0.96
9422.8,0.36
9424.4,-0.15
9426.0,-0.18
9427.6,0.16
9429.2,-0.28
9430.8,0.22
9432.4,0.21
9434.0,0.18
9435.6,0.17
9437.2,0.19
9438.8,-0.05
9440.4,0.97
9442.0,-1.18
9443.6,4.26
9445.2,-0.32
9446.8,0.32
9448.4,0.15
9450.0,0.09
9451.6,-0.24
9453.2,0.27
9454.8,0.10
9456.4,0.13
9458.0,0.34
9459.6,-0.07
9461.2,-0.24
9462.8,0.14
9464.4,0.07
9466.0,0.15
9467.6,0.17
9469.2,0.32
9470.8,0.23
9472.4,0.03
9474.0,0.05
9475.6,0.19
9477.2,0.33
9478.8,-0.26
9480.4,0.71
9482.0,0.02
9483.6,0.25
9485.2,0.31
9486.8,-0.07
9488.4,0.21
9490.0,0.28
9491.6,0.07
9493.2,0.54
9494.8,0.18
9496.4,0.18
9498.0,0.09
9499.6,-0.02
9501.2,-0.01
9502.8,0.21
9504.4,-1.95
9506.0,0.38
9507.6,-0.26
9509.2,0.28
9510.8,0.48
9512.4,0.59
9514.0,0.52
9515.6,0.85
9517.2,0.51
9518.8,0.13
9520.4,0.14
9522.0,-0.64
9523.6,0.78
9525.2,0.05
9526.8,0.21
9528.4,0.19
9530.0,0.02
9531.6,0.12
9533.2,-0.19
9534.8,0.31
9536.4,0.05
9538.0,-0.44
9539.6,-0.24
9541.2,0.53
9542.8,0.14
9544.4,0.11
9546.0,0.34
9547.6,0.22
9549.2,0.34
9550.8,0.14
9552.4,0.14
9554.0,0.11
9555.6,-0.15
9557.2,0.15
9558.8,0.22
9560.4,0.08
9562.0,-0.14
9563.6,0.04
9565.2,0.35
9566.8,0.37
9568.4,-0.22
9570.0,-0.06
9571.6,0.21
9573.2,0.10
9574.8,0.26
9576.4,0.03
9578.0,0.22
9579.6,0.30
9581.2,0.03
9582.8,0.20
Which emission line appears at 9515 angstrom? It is H-gamma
